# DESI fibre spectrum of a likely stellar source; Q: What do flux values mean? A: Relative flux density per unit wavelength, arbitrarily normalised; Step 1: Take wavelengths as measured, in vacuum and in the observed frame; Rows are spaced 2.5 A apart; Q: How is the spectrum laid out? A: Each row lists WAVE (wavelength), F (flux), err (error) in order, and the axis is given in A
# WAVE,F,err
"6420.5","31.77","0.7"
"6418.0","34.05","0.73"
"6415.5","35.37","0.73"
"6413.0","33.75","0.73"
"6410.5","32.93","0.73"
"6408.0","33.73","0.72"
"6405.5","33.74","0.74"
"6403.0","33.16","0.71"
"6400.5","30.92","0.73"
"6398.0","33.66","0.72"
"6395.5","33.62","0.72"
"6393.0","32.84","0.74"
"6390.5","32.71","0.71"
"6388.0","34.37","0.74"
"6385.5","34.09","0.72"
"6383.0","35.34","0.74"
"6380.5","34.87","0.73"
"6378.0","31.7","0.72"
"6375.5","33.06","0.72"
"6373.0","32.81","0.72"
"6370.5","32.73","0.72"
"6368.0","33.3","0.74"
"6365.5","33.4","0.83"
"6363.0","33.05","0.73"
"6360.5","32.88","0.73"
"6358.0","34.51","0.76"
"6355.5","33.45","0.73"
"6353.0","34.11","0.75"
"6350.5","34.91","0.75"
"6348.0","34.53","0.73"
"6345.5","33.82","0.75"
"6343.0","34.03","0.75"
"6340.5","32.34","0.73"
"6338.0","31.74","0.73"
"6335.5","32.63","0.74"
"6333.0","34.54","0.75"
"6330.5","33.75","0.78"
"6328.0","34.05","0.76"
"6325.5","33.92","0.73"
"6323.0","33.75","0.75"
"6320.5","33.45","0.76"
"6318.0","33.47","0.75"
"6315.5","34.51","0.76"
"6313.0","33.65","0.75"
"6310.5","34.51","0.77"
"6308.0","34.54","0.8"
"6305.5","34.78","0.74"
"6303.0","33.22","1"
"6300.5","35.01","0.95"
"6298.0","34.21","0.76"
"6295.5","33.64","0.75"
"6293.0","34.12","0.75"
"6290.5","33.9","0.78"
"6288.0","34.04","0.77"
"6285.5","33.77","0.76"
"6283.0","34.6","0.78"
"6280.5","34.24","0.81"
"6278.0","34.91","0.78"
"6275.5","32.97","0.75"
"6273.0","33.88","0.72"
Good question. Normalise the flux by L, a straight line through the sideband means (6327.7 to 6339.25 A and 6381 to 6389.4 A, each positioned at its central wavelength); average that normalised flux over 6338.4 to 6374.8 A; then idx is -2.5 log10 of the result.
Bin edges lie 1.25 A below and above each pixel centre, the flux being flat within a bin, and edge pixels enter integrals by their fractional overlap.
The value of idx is 0.01 mag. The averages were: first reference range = 33.3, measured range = 33.5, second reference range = 34.6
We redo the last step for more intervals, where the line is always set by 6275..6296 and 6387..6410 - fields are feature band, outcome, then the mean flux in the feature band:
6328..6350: 0.00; 33.5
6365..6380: 0.02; 32.9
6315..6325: 0.00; 33.8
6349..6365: -0.01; 33.8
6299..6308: -0.01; 34.4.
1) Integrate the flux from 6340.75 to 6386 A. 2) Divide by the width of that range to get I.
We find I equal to 33.7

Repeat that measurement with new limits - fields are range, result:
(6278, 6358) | 33.9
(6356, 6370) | 33.4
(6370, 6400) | 33.4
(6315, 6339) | 33.6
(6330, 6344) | 33.1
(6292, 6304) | 34.1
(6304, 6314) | 34.4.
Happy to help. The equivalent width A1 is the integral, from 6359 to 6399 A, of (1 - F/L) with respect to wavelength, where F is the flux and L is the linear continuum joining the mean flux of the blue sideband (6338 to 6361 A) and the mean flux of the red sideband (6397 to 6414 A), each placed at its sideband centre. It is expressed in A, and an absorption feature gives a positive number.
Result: 0.0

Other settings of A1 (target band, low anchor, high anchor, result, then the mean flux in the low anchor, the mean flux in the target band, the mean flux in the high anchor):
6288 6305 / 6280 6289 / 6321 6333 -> 0.0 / 34.2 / 34.1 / 33.9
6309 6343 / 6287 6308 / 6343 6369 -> 0.4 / 34.1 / 33.6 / 33.8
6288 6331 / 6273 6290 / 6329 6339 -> -0.5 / 34.1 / 34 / 33.2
